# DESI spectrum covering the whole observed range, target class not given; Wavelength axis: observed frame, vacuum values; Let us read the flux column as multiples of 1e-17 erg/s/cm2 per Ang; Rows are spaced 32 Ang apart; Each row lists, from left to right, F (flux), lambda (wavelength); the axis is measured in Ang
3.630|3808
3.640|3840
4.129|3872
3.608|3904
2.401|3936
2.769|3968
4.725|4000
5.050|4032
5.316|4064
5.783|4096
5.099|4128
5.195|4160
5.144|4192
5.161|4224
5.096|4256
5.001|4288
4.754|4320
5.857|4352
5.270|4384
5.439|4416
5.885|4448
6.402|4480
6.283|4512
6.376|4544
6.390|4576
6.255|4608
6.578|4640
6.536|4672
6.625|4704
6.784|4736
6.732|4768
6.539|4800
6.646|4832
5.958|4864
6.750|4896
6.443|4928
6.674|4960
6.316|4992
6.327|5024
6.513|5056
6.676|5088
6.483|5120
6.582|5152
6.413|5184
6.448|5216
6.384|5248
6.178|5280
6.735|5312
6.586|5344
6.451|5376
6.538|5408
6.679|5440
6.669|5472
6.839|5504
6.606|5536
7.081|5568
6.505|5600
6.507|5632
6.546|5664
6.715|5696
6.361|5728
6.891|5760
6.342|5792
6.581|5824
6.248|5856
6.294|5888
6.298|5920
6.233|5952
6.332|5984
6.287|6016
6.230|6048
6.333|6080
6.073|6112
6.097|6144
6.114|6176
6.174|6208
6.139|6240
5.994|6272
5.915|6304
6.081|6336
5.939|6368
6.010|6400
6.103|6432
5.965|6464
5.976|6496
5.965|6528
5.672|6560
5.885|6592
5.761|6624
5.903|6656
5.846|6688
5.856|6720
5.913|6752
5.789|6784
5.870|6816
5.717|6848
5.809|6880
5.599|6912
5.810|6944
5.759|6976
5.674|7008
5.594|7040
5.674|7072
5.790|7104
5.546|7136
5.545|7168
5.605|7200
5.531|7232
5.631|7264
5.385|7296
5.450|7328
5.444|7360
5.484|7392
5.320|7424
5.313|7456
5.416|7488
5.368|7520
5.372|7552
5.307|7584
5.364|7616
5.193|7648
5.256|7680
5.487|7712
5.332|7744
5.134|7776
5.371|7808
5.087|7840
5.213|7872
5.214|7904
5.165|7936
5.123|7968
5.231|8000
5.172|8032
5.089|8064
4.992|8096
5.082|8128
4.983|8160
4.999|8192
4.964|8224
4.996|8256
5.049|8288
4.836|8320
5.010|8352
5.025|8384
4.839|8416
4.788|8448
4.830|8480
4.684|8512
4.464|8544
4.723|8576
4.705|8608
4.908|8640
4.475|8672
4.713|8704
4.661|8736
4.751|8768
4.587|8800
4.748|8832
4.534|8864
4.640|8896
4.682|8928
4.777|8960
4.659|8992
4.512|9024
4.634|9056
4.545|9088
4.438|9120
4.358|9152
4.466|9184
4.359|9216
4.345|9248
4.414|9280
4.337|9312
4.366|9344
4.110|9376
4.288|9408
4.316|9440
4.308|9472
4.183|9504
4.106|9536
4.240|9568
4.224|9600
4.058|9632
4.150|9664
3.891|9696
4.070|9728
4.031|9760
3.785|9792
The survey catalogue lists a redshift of 0.000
